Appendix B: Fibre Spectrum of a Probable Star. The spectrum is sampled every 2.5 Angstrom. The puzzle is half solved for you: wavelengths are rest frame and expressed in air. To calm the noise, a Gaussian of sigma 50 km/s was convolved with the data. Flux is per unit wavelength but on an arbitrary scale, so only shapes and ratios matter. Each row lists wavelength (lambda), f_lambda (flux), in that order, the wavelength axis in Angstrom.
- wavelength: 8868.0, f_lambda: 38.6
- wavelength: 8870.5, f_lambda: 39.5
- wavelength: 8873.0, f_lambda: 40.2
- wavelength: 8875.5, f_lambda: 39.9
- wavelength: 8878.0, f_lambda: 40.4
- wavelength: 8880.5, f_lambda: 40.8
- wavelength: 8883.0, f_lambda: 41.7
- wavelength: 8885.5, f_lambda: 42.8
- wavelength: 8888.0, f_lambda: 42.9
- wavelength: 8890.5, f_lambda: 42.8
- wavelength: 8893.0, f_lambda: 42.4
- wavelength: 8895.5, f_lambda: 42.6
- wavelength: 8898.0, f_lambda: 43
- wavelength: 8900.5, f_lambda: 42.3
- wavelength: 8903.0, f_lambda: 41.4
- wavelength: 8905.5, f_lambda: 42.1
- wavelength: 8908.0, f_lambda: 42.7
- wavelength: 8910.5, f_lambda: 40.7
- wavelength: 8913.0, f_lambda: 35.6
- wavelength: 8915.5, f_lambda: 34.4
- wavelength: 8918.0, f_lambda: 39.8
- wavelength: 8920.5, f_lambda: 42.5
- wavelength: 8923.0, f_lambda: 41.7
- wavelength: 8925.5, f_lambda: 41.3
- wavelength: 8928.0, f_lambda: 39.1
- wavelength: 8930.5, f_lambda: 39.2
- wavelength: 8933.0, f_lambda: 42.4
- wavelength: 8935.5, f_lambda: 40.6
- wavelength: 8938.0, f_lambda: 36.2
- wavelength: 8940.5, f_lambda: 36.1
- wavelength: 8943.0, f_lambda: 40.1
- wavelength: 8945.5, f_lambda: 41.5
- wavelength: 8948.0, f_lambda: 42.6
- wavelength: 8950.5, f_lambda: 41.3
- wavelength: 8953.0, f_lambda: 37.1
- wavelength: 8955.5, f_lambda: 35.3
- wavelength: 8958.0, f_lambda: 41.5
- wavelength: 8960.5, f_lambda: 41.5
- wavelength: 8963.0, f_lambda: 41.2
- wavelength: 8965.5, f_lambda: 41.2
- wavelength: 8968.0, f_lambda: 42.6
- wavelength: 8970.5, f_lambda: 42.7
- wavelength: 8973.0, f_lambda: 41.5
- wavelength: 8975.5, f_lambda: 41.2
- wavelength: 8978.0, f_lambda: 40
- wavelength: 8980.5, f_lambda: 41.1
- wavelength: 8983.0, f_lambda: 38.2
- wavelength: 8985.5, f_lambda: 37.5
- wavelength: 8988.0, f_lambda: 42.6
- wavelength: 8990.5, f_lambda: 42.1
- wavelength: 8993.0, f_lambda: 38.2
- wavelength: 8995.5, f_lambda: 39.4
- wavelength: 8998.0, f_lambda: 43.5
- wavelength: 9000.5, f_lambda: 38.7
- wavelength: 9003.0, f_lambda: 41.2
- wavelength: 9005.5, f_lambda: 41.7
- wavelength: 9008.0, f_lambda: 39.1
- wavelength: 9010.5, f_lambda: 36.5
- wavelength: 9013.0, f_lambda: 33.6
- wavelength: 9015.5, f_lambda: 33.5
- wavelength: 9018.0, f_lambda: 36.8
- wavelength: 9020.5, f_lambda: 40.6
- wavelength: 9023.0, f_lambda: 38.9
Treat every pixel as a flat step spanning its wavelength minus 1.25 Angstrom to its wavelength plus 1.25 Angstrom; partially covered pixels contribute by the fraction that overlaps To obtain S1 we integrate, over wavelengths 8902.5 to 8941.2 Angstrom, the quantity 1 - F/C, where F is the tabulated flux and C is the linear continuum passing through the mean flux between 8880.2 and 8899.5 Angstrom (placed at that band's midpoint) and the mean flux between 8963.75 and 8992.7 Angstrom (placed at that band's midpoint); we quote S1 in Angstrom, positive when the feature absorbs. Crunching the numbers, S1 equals 2.0 Angstrom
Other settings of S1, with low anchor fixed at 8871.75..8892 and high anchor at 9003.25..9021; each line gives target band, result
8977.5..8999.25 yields -1.20 Angstrom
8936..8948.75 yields 0.11 Angstrom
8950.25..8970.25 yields -0.63 Angstrom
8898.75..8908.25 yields -0.31 Angstrom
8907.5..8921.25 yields 0.50 Angstrom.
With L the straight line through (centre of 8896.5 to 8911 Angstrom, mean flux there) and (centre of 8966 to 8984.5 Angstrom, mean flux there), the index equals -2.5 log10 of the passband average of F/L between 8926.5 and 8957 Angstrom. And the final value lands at 0.06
